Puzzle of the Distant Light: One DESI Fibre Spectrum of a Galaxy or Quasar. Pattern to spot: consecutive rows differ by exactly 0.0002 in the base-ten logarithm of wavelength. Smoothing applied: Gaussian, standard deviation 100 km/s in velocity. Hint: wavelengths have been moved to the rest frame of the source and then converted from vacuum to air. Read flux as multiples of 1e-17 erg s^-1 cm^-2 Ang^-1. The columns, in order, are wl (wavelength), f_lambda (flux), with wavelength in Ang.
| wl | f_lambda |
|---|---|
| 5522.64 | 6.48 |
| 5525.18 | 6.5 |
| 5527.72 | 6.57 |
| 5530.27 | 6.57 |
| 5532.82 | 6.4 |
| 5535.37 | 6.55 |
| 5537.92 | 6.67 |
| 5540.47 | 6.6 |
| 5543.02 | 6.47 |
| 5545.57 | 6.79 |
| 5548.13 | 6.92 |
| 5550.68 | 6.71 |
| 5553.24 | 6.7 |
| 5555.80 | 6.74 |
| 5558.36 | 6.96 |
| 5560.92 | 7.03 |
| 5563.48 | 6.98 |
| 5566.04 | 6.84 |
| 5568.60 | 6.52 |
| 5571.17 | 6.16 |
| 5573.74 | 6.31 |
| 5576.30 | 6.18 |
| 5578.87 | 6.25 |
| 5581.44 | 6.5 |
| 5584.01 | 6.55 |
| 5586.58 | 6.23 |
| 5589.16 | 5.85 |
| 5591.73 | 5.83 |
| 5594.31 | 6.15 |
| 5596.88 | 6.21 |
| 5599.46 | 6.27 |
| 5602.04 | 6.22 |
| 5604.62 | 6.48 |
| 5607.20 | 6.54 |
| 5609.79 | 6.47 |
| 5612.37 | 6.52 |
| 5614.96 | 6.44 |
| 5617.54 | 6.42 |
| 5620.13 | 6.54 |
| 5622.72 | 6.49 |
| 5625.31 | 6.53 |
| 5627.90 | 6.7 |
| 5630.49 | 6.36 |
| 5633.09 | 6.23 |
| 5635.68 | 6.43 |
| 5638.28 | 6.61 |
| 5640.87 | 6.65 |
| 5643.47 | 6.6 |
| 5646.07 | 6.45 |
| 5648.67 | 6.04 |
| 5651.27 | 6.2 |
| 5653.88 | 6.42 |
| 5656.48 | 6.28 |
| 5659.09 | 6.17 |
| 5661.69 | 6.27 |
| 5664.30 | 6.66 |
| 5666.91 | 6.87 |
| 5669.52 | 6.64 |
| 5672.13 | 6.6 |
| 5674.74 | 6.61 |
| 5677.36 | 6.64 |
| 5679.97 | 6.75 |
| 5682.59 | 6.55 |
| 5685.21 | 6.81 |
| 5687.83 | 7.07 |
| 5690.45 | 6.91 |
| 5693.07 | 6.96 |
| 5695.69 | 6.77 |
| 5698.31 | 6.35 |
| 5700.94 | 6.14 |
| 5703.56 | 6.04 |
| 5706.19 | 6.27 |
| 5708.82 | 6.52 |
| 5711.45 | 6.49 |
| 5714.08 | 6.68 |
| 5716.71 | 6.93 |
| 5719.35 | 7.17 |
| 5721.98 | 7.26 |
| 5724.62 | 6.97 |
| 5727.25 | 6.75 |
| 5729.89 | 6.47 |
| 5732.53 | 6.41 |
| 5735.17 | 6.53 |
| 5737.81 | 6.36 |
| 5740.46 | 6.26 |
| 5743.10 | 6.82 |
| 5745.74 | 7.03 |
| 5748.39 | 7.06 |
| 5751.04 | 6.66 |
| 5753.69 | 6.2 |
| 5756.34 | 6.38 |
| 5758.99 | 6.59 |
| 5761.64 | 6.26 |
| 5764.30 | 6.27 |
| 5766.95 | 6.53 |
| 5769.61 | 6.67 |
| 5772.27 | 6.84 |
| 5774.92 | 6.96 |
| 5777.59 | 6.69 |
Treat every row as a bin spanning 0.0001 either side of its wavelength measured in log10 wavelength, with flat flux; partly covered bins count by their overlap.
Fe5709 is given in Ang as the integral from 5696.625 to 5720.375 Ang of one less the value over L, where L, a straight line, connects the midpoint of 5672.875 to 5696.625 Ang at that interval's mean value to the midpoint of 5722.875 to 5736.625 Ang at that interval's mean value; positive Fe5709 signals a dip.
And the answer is 0.7 Ang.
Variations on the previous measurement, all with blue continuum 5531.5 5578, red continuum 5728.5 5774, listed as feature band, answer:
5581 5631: 1.9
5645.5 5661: 0.8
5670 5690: -0.4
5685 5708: 0.0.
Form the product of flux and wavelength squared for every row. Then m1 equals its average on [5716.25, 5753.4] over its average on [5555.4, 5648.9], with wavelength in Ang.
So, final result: 1.10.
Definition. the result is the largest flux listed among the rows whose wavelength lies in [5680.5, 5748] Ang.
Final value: 7.26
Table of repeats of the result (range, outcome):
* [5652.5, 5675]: 6.87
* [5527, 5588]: 7.03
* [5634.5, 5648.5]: 6.65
